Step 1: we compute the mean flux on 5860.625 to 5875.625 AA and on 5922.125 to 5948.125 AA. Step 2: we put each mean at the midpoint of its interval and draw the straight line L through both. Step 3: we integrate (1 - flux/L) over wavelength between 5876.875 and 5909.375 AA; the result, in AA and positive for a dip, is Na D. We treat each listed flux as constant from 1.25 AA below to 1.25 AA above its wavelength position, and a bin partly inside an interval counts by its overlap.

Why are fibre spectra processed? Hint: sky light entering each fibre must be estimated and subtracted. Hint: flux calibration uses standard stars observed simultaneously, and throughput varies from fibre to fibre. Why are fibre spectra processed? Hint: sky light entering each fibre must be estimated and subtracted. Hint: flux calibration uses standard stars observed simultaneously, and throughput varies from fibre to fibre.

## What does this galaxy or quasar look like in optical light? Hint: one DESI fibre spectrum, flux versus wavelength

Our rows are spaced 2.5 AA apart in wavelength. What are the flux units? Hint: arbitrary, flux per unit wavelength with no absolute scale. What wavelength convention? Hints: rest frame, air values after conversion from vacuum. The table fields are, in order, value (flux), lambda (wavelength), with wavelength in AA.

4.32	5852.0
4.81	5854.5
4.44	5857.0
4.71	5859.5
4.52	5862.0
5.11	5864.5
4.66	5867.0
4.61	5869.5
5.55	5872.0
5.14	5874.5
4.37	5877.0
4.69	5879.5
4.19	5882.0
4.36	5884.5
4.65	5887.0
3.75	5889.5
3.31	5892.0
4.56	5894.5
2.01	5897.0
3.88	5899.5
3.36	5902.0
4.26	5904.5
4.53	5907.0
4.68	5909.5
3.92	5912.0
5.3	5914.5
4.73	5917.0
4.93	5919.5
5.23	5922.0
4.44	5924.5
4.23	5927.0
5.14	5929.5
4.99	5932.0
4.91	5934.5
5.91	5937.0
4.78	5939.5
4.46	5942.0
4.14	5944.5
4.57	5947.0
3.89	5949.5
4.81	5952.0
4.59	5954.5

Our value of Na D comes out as 5.8 AA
